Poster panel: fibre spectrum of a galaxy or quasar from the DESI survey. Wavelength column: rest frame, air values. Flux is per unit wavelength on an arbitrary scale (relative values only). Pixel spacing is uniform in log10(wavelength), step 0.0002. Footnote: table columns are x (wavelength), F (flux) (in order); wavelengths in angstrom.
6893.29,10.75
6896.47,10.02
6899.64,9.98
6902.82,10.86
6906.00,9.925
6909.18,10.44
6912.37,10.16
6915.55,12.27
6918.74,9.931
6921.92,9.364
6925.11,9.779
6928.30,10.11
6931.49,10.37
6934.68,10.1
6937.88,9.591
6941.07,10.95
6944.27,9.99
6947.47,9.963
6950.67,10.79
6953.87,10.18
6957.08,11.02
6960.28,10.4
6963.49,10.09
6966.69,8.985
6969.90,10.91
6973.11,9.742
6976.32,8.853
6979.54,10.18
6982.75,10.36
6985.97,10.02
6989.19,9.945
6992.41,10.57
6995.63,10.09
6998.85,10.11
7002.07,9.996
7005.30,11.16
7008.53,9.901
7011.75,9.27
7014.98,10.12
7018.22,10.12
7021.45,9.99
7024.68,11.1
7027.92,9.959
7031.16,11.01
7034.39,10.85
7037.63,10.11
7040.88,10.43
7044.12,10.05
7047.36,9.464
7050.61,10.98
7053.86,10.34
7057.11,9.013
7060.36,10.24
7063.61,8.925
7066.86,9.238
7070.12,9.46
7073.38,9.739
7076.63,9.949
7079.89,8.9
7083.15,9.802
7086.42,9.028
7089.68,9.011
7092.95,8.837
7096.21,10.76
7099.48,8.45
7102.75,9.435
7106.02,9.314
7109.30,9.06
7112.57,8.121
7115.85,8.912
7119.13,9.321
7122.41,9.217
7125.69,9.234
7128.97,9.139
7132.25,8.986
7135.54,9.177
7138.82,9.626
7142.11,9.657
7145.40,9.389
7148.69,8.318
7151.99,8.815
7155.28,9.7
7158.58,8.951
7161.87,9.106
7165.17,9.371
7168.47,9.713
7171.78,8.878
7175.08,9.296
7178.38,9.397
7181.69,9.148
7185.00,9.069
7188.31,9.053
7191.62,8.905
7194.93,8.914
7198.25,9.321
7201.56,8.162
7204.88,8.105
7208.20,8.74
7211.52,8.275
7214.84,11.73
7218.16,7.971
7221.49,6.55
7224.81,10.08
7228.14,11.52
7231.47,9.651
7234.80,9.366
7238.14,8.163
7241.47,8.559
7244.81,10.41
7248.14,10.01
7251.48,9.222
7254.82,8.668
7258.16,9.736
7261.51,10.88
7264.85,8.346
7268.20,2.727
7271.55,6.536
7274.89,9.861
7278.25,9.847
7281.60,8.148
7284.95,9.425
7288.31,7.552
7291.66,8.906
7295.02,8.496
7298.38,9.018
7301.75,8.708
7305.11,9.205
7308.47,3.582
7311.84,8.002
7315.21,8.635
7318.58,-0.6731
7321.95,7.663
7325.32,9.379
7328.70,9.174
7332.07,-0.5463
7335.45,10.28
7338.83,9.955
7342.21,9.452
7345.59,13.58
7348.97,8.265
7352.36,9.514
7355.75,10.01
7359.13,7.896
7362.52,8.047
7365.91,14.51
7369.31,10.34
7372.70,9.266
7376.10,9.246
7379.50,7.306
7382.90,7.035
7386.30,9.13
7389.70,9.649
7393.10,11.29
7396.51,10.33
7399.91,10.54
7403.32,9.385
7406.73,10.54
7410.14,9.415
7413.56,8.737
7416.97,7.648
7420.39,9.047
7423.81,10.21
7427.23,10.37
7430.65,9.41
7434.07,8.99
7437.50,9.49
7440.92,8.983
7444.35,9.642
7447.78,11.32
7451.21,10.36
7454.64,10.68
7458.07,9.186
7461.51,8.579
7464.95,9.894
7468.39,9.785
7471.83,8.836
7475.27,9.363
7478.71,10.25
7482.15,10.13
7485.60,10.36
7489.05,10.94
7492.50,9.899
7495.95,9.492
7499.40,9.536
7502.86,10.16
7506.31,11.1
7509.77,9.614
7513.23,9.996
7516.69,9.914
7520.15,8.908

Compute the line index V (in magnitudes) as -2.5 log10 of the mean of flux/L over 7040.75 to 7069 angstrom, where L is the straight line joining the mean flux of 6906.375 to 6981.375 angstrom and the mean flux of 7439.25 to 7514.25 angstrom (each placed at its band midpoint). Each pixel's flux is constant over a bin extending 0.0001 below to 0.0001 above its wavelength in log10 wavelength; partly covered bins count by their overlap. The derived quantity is 0.033 mag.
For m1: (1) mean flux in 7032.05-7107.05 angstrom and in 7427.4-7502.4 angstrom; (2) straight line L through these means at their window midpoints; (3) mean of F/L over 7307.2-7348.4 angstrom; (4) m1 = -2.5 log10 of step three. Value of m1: 0.29 mag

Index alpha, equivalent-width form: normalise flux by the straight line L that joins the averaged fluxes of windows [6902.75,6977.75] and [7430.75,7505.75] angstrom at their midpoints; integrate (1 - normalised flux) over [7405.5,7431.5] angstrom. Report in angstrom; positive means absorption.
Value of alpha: 1.2 angstrom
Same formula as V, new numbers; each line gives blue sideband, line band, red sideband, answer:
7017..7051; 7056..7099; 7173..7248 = 0.07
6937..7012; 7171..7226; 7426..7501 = 0.12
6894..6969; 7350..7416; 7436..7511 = 0.04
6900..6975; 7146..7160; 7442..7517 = 0.13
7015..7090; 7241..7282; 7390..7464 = 0.13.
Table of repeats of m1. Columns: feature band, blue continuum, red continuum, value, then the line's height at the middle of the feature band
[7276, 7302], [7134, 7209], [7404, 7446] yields 0.05 mag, 9.22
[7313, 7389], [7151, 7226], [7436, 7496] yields 0.12 mag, 9.5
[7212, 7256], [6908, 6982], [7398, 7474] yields 0.05 mag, 9.84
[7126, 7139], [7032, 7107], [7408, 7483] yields 0.05 mag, 9.66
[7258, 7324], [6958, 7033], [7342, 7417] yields 0.26 mag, 9.77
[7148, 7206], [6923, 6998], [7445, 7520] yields 0.12 mag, 10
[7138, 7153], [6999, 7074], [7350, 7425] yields 0.08 mag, 9.89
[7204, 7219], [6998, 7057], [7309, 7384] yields 0.01 mag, 9.19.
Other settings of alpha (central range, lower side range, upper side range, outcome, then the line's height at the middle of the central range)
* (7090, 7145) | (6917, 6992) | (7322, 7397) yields 2.9 angstrom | 9.72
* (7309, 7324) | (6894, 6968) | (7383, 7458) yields 6.1 angstrom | 9.81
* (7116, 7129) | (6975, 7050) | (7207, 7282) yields 0.5 angstrom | 9.58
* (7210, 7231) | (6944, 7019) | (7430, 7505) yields 1.2 angstrom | 9.96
